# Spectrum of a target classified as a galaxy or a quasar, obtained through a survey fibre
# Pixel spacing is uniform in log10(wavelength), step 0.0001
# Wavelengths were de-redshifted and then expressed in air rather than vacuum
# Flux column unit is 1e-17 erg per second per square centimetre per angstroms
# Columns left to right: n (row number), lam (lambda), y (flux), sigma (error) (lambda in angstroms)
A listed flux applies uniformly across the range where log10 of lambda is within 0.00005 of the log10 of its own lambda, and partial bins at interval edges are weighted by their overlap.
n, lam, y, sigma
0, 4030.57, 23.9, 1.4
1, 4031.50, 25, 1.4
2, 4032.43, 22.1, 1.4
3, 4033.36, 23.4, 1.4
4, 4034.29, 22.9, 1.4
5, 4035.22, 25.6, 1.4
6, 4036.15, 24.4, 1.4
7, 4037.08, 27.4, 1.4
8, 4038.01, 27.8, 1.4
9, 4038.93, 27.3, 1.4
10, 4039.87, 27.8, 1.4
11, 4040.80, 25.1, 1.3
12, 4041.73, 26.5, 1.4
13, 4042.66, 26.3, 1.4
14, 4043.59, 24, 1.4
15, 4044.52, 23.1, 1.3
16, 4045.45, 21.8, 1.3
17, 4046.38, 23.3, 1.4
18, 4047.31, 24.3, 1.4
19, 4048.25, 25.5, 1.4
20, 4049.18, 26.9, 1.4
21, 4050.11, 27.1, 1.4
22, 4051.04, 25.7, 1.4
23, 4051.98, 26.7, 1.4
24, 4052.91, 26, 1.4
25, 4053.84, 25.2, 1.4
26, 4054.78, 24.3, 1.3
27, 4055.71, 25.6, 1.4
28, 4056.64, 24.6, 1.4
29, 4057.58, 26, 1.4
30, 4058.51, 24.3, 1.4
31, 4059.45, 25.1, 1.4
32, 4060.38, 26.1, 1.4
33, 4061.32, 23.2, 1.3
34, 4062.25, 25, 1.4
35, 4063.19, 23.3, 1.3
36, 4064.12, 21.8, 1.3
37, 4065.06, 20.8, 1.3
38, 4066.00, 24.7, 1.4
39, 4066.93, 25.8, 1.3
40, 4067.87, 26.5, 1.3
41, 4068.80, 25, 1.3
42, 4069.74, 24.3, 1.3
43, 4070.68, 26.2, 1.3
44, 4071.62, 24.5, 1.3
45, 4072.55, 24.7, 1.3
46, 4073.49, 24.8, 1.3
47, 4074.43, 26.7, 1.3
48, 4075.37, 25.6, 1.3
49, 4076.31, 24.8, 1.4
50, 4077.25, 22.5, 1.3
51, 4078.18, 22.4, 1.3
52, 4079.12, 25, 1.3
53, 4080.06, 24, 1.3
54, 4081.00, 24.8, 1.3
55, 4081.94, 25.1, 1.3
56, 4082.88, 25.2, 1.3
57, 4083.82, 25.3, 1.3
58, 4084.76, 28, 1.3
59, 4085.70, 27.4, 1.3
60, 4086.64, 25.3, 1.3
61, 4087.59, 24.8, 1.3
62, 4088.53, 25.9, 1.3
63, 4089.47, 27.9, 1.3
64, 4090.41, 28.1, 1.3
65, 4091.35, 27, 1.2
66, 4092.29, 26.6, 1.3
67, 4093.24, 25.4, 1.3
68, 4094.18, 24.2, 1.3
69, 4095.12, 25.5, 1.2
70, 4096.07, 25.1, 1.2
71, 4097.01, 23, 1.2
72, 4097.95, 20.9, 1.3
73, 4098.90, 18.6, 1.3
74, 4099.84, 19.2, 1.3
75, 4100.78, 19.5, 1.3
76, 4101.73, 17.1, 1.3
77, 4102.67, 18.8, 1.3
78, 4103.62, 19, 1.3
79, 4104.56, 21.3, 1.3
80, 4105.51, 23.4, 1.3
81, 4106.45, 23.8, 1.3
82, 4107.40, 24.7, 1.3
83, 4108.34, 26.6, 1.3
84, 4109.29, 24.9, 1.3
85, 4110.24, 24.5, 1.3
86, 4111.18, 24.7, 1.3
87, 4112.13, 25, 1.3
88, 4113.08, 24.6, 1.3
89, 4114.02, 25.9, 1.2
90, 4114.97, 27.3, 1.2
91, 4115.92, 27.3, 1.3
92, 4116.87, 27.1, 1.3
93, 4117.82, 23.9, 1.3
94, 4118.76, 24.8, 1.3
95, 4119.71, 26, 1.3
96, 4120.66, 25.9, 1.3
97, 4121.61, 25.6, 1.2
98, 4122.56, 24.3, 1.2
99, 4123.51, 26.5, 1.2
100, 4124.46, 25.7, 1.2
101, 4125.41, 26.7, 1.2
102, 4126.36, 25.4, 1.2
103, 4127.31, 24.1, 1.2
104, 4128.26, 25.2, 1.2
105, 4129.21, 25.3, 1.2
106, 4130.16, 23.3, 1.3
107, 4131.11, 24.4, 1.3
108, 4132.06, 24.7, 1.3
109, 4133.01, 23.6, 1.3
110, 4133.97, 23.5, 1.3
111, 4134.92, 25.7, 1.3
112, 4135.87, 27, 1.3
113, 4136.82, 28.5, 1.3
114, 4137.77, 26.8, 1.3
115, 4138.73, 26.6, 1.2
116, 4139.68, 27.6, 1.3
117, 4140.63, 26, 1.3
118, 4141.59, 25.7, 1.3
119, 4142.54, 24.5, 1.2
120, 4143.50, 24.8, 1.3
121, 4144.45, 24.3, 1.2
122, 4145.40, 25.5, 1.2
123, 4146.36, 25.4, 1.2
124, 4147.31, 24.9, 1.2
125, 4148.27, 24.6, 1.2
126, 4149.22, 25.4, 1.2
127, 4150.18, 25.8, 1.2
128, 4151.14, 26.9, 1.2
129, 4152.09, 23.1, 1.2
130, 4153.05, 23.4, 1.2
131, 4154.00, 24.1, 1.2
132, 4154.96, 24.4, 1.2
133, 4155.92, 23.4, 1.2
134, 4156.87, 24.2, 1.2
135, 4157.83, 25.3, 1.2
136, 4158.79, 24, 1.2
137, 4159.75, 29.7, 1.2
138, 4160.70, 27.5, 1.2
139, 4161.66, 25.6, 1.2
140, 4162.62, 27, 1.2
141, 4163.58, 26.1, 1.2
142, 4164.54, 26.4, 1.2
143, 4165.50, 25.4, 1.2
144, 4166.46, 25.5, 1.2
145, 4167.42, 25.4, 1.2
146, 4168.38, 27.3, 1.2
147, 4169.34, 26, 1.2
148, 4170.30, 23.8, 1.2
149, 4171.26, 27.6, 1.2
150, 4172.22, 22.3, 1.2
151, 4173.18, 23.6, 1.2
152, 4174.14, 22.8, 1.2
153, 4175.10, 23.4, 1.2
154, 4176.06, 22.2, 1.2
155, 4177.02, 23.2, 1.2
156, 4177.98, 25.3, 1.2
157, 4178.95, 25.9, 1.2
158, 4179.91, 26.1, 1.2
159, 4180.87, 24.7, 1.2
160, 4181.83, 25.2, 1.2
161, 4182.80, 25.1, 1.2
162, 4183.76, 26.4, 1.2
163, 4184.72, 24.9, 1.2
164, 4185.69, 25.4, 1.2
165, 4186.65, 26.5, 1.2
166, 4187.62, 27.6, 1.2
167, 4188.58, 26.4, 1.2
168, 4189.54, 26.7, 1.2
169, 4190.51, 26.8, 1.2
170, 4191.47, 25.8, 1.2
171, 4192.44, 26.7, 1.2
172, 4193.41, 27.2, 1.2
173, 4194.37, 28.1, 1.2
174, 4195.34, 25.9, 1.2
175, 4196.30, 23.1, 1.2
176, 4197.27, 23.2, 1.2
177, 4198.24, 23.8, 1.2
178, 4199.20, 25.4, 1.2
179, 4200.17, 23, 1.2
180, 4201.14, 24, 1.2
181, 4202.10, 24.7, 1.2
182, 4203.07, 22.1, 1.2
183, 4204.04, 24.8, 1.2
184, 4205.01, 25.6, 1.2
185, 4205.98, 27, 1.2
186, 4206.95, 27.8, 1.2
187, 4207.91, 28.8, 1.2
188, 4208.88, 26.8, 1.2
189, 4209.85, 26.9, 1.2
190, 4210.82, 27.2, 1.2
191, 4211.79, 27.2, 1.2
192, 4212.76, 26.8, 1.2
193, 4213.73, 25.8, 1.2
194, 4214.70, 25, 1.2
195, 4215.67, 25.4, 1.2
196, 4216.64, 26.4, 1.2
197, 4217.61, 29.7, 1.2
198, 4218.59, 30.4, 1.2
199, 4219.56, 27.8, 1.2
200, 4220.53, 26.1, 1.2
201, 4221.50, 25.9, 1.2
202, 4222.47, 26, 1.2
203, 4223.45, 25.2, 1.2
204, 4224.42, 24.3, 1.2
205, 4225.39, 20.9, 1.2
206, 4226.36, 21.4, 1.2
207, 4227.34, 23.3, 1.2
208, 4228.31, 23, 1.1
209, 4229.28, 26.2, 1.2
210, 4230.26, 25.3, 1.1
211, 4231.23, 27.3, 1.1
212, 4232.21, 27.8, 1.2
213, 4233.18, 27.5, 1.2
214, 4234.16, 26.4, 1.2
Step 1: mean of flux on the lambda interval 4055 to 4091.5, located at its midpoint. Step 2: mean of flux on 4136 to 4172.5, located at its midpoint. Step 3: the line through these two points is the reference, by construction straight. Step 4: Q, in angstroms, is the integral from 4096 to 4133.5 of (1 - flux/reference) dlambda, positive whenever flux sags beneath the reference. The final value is 2.1 angstroms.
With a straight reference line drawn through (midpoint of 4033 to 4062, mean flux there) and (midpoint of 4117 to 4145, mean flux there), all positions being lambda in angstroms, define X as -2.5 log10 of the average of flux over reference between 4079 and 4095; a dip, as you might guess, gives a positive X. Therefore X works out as -0.02 mag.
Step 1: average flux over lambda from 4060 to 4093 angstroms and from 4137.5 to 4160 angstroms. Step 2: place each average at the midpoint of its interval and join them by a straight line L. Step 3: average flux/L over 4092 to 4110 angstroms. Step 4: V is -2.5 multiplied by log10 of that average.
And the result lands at 0.12 mag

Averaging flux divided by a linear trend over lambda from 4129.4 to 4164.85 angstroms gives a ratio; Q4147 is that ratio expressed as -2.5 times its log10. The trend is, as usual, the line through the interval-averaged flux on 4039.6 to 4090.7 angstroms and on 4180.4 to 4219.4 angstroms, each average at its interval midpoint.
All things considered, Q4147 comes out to 0.01 mag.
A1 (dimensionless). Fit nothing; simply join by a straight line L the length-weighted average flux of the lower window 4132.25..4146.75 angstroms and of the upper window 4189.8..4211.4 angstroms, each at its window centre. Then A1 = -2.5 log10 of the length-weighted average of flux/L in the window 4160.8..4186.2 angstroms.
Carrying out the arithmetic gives 0.02 mag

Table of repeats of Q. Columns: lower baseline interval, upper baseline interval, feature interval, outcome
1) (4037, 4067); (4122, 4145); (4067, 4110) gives 1.7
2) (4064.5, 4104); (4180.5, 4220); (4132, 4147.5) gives -0.3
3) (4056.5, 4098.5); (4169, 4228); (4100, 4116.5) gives 1.1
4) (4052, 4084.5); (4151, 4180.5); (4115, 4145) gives -0.7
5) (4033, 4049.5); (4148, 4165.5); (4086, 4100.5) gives 0.5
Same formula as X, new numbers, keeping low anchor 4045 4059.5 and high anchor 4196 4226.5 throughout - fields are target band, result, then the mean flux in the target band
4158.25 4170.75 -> -0.03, 26.1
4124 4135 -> 0.03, 24.8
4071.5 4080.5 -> 0.03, 24.5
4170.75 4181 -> 0.05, 24.3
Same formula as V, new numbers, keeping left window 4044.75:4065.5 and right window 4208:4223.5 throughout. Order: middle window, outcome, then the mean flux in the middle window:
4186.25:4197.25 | 0.01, 26.3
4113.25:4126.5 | -0.01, 25.9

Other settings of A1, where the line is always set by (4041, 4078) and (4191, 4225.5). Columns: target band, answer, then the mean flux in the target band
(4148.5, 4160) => 0.03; 24.9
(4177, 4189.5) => 0.00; 25.7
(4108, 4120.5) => -0.02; 25.6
